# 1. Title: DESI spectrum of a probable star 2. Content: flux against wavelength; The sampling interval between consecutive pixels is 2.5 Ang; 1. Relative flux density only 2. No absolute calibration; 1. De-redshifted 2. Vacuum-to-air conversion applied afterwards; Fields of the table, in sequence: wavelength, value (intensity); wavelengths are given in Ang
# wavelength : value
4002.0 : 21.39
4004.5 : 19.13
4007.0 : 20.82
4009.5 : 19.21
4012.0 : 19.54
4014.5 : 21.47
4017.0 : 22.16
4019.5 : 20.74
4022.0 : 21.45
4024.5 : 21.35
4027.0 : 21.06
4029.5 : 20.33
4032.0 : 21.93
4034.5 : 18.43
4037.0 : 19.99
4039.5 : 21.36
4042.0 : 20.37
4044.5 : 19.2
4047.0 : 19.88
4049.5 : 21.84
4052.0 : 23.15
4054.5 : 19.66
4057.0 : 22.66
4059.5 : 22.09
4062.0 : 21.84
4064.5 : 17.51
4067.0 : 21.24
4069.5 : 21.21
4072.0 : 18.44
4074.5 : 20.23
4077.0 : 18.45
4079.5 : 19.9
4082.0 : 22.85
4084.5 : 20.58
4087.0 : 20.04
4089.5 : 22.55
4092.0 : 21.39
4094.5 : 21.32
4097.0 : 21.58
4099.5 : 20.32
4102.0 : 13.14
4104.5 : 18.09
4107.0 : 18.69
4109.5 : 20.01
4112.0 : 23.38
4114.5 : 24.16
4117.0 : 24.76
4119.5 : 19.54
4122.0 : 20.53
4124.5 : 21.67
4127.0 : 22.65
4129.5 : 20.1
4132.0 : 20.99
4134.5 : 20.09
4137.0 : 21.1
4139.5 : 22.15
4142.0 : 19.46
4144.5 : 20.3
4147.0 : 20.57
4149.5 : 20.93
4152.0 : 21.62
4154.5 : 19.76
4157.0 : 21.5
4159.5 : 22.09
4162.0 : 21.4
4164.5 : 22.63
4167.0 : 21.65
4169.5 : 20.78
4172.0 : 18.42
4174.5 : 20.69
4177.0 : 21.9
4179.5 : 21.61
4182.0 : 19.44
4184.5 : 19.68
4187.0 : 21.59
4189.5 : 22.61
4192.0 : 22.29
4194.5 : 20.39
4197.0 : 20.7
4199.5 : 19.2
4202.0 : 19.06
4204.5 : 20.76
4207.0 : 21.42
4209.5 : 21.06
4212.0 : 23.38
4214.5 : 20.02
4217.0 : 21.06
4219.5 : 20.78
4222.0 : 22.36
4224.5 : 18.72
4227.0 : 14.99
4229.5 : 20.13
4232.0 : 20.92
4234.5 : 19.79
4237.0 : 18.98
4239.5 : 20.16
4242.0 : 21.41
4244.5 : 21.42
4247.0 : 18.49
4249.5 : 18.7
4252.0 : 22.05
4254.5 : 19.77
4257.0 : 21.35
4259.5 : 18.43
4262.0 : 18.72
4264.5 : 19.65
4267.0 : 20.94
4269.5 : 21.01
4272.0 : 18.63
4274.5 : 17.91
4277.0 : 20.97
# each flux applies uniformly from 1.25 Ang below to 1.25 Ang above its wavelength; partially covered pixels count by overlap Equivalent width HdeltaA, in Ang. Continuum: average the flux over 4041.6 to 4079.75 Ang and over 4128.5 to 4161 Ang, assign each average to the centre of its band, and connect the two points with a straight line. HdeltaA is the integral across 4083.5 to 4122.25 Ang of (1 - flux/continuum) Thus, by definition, 0.06 Ang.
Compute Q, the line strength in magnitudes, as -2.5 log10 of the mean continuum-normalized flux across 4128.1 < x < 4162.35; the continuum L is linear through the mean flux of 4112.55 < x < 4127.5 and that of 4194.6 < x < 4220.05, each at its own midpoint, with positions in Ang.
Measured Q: 0.05 mag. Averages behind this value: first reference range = 22.3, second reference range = 20.7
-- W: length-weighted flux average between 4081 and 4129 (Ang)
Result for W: 20.9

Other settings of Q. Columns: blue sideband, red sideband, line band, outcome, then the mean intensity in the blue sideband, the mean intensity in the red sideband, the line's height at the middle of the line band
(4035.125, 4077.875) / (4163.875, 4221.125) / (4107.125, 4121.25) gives -0.07 mag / 20.5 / 20.9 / 20.7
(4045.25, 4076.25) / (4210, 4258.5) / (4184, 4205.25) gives -0.02 mag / 20.7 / 20.2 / 20.4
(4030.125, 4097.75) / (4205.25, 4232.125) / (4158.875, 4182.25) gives -0.03 mag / 20.7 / 20.4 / 20.5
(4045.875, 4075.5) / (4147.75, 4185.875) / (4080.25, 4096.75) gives -0.03 mag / 20.8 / 20.9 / 20.9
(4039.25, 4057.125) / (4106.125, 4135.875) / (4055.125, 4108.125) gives 0.05 mag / 20.9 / 21.4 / 21.1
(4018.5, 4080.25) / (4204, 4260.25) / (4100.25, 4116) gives 0.04 mag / 20.6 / 20.3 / 20.5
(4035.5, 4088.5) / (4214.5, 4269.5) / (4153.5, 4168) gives -0.07 mag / 20.6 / 20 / 20.3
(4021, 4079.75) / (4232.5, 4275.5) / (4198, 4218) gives -0.04 mag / 20.6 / 19.9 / 20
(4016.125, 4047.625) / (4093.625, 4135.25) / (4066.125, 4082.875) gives 0.02 mag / 20.6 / 20.6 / 20.6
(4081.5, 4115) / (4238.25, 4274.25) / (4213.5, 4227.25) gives 0.01 mag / 20.4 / 20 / 20.1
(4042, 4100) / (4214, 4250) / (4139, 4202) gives -0.03 mag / 20.8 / 19.9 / 20.2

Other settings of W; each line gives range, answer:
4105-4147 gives 21.1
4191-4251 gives 20.3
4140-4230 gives 20.7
